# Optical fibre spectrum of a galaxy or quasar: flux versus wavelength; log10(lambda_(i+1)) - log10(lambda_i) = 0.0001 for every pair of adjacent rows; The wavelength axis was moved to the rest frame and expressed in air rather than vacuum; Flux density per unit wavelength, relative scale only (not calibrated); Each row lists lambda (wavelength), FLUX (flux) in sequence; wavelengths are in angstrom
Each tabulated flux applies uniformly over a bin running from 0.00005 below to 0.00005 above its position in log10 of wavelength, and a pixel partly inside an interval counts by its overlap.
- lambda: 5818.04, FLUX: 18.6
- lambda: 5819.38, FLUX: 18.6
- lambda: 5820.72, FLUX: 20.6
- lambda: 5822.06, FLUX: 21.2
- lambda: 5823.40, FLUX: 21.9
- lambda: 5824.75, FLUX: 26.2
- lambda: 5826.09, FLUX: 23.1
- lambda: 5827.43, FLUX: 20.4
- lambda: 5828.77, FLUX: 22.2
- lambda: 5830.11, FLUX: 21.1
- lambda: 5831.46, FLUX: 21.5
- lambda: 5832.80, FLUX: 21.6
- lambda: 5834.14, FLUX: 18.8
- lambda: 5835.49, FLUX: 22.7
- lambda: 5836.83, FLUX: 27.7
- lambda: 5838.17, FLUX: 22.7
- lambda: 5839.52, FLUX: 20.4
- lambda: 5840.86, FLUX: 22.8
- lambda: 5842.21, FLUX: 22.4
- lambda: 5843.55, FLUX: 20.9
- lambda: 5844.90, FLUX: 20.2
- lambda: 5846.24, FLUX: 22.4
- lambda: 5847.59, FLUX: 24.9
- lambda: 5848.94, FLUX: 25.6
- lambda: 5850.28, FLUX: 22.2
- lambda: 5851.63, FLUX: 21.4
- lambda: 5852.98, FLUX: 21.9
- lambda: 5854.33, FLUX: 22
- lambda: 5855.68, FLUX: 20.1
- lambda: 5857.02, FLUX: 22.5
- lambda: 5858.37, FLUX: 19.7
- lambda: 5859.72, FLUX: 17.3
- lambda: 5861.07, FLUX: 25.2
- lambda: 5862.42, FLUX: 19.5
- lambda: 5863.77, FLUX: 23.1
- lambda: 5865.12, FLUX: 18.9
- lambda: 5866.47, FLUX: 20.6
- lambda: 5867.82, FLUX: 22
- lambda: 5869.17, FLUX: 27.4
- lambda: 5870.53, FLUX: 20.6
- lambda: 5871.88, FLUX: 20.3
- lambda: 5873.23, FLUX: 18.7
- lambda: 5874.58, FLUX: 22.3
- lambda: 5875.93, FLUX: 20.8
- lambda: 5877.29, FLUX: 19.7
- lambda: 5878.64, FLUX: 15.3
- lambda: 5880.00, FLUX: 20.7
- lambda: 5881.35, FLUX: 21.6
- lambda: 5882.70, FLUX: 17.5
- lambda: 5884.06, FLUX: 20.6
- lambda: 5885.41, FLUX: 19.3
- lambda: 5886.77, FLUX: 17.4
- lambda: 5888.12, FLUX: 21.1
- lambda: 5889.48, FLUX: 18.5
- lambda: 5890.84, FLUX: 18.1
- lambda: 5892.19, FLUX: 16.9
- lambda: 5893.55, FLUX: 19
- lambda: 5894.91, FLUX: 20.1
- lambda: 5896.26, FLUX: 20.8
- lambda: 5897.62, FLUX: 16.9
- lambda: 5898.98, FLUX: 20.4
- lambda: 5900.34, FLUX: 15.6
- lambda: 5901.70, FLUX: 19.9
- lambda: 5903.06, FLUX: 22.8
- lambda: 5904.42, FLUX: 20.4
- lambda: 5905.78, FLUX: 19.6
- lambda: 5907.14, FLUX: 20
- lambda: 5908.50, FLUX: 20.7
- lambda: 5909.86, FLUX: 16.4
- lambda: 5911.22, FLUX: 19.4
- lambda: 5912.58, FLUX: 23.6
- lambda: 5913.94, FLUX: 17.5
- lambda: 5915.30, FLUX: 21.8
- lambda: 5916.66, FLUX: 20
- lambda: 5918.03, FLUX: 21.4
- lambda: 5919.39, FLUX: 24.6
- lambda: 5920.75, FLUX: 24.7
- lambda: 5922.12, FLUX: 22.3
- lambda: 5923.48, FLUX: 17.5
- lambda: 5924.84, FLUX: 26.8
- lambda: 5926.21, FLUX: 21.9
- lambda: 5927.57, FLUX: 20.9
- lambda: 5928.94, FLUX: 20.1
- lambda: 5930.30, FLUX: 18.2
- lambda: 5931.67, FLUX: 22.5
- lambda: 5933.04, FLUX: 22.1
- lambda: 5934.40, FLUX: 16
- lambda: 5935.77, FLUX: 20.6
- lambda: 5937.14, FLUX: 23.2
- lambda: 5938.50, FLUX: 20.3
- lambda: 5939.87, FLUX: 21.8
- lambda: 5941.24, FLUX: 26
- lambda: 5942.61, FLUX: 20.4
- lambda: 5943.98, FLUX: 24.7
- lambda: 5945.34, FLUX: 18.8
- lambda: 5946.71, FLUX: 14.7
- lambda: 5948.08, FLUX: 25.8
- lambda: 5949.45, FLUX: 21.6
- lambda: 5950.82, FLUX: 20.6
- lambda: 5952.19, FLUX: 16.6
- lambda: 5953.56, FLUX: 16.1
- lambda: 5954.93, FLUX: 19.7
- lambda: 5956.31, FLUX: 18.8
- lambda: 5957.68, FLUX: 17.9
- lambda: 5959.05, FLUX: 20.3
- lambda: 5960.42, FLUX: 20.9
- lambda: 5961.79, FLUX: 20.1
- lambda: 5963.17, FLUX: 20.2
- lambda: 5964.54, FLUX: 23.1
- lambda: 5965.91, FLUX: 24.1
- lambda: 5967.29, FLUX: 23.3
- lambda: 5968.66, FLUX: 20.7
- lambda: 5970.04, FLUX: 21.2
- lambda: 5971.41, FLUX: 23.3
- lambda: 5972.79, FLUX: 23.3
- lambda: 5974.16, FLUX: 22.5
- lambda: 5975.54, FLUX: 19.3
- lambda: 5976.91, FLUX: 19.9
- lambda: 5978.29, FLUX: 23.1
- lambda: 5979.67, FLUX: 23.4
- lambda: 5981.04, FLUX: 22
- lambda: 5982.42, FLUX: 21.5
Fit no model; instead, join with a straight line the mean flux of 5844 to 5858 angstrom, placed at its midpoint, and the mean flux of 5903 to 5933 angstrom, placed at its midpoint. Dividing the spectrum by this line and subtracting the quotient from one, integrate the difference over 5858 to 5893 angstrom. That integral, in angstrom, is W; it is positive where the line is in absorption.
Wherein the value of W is 2.7 angstrom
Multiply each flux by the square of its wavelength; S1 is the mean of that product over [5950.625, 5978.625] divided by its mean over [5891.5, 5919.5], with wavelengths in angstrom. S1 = 1.07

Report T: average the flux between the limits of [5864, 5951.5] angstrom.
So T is 20.5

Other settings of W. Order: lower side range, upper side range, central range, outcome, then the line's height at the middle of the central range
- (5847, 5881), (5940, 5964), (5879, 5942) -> 1.1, 20.7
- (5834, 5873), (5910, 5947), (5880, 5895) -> 1.7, 21.6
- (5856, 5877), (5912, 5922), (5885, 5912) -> 3.1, 21.7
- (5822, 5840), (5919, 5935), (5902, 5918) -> 1.0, 21.6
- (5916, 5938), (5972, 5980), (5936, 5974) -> 1.1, 21.7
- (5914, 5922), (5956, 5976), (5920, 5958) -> 1.7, 21.8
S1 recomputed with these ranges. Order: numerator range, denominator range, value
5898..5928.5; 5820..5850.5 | 0.96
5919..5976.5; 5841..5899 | 1.05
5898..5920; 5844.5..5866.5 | 0.95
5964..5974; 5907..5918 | 1.16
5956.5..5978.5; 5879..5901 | 1.16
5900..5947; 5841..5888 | 1.01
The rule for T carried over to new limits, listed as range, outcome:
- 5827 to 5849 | 22.2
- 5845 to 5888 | 21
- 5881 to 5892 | 19.1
